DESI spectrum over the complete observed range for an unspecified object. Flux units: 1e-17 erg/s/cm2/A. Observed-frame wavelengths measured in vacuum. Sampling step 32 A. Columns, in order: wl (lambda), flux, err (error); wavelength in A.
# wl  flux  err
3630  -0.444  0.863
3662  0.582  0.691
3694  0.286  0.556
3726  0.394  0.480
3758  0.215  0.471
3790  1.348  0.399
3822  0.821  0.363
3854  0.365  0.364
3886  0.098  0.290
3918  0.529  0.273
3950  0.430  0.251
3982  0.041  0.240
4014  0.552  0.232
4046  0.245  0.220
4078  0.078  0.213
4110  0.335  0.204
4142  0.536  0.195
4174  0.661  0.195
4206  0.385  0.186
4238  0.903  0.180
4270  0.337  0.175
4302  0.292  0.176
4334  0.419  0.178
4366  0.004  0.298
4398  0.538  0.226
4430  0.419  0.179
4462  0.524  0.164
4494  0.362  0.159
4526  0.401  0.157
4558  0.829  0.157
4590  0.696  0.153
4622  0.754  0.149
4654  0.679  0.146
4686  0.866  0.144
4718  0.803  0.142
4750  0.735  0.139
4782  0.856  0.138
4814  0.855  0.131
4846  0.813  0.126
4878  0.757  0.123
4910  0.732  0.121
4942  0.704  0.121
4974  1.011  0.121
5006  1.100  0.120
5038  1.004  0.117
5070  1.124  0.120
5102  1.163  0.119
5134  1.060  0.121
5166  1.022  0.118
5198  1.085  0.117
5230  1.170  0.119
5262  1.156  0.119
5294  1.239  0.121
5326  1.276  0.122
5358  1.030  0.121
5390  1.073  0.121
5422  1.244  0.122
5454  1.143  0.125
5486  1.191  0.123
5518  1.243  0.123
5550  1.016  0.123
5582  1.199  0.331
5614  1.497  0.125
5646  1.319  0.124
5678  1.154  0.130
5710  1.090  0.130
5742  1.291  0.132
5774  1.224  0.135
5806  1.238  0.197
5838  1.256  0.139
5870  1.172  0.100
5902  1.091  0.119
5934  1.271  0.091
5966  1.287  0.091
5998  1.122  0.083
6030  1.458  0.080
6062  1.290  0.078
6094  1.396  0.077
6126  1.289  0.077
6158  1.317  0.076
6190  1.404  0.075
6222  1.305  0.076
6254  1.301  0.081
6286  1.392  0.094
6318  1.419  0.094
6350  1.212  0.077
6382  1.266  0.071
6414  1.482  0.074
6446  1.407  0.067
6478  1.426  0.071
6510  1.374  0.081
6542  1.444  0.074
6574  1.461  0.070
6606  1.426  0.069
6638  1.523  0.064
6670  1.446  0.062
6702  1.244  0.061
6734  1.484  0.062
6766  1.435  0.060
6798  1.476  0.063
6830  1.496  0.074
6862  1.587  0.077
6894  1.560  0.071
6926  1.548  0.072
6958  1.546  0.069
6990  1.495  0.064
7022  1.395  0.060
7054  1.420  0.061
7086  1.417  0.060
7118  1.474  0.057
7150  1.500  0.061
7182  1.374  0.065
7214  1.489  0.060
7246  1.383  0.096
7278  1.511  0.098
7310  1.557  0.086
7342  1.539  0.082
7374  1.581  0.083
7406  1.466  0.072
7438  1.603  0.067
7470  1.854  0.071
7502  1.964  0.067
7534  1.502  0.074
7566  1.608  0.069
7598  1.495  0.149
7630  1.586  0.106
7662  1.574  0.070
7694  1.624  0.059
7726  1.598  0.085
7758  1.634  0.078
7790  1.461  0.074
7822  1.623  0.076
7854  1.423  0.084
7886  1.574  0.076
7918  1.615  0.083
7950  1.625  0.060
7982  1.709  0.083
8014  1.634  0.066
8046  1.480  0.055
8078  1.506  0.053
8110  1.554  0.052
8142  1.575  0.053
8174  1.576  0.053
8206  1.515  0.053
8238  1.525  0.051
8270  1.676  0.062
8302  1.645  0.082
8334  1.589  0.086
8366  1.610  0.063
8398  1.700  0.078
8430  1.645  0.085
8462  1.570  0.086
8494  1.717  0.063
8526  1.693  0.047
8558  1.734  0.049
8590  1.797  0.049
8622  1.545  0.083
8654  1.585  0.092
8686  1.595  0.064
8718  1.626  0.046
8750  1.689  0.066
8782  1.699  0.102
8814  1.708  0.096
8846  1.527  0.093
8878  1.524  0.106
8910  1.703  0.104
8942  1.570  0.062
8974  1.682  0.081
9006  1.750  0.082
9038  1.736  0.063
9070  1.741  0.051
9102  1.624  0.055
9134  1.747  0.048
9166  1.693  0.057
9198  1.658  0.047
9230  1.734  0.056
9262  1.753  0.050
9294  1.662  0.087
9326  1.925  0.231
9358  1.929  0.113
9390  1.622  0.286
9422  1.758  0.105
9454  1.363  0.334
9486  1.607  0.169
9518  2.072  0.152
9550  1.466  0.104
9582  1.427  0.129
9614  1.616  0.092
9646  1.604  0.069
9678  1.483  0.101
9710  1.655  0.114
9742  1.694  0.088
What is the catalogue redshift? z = 0.14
